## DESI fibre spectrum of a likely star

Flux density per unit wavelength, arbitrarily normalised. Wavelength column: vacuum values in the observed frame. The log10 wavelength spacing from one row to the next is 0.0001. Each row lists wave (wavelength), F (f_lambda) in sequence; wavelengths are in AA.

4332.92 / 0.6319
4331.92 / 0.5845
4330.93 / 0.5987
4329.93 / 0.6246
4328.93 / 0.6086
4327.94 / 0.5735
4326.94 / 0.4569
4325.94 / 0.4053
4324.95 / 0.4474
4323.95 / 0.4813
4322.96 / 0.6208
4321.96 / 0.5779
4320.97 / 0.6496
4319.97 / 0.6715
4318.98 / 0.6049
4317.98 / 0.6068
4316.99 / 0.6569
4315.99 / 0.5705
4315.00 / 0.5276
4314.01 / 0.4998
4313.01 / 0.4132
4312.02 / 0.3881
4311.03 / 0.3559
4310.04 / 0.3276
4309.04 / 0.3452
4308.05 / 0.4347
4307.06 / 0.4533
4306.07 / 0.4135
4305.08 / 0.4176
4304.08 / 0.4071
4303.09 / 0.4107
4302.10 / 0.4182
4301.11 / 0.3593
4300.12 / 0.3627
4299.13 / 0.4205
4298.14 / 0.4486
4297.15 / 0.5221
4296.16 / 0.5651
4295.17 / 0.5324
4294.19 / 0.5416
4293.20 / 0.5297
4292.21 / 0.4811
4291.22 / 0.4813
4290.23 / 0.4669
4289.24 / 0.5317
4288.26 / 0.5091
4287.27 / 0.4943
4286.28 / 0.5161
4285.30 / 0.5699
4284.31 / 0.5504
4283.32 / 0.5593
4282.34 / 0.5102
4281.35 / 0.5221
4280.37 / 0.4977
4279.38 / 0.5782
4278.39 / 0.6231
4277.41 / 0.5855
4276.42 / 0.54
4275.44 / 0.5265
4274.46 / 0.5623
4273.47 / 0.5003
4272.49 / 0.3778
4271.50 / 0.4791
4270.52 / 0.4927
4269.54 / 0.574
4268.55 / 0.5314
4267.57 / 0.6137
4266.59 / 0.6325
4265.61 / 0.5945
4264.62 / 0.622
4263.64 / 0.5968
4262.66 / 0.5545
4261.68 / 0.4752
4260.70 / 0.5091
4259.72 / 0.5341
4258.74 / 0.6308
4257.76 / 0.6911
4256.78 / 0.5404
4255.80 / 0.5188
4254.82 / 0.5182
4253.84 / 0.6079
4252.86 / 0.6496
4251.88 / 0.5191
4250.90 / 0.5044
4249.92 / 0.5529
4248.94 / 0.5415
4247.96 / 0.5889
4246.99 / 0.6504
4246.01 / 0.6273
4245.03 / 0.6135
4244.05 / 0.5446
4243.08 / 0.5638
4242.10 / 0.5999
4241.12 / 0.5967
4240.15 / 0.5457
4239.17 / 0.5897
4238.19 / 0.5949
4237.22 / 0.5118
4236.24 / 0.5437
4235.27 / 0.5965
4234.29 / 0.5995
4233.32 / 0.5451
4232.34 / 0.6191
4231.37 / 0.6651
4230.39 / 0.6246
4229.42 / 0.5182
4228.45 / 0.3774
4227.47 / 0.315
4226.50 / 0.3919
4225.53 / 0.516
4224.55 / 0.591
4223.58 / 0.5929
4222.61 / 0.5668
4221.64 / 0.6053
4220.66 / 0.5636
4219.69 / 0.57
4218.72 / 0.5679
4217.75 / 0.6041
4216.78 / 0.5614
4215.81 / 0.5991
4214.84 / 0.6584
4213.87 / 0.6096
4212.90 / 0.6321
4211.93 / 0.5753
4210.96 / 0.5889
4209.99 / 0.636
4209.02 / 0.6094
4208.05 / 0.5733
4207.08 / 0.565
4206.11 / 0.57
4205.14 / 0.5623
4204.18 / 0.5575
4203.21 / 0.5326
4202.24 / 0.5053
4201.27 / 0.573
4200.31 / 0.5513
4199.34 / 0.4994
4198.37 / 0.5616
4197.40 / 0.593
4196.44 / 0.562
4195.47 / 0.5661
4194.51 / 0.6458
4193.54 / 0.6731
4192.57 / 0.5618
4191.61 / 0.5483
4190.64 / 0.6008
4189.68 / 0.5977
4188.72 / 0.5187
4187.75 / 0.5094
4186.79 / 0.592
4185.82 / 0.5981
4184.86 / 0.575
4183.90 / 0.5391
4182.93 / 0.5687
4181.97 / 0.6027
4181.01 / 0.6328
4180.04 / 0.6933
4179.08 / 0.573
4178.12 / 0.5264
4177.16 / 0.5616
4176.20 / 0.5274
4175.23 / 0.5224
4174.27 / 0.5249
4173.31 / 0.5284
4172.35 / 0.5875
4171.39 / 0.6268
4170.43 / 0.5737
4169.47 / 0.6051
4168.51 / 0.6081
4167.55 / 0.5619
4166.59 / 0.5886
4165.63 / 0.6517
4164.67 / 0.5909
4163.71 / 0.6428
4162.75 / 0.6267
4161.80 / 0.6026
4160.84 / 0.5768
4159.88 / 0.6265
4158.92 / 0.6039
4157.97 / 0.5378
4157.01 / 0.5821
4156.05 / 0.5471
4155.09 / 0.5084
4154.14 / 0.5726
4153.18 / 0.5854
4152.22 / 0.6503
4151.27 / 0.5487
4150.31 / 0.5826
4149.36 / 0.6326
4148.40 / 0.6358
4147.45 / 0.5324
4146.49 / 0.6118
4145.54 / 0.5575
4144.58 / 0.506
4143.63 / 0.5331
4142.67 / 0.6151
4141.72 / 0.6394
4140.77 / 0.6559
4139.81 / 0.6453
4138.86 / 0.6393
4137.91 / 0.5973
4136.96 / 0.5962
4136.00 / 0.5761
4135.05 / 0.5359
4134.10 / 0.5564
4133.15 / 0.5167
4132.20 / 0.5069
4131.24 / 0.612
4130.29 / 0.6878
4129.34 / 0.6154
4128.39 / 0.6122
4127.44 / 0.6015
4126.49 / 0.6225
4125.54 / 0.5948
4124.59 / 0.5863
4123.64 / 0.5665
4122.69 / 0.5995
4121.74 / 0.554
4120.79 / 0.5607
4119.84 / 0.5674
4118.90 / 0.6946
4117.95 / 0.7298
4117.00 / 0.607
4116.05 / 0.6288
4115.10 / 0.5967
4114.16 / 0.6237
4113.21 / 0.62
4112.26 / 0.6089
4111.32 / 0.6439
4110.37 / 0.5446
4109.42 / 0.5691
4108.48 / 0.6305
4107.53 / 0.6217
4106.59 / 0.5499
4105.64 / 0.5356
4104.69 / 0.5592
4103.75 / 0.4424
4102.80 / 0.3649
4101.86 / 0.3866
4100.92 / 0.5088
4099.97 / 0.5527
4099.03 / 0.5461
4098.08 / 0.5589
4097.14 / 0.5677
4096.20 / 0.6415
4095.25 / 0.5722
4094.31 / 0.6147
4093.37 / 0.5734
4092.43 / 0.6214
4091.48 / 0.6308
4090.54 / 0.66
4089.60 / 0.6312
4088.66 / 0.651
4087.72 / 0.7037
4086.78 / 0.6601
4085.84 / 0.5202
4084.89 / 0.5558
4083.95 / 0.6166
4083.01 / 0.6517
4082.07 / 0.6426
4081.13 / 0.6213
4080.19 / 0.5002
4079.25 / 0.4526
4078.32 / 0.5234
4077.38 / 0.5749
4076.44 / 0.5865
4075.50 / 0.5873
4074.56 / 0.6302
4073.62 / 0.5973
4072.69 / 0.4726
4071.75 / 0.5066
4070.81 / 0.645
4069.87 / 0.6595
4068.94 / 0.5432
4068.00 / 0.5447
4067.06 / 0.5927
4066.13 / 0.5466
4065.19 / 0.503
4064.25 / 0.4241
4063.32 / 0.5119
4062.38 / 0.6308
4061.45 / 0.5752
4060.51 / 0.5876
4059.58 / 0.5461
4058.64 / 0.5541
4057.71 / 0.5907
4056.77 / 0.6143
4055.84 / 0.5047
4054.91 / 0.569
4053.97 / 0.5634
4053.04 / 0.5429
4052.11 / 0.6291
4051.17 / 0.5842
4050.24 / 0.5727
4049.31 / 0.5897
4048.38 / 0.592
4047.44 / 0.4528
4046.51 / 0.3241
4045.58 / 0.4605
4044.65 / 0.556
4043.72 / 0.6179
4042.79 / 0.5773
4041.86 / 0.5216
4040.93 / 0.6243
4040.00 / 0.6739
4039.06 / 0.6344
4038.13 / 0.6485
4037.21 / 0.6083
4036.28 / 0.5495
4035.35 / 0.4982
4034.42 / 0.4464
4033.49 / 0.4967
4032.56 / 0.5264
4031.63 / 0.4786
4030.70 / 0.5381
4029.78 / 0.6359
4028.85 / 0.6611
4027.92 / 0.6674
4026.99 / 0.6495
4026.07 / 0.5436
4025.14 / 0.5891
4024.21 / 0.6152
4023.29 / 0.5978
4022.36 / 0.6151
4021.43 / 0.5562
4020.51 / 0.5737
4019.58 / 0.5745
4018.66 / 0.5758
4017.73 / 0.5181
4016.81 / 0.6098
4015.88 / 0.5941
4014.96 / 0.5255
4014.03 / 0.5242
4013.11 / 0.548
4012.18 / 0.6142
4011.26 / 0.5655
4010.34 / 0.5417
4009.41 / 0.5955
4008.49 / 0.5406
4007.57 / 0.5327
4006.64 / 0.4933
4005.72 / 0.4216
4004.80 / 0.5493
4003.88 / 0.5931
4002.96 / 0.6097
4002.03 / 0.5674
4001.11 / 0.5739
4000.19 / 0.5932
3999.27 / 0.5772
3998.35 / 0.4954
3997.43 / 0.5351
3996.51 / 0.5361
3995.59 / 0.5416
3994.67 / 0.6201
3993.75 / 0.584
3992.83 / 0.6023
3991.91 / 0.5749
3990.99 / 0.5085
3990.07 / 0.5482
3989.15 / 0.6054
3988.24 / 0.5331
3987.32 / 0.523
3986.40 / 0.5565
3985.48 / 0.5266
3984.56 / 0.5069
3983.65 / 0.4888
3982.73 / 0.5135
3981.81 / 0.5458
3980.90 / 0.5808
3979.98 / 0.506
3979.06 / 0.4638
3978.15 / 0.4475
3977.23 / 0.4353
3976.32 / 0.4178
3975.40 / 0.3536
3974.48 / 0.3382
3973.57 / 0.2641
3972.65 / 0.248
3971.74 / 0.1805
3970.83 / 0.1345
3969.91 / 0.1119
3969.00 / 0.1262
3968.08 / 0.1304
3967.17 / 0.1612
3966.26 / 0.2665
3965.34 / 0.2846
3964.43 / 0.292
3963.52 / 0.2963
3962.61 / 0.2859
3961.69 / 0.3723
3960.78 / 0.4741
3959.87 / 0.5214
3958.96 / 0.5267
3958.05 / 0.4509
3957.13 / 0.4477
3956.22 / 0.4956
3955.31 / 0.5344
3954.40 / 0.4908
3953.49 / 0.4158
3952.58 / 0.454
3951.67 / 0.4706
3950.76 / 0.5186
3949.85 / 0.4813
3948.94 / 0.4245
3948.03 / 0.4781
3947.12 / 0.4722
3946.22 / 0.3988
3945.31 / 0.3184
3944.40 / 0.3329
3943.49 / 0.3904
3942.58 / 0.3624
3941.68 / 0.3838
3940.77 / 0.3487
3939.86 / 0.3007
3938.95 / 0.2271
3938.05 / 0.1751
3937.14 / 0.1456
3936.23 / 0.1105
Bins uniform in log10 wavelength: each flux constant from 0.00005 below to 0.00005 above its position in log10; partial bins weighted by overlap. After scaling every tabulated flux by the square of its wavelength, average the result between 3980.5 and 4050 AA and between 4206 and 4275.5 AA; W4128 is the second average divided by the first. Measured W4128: 1.13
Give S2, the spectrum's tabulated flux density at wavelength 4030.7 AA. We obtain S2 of 0.5381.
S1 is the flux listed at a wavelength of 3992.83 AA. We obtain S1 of 0.6023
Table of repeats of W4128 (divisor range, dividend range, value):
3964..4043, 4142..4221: 1.25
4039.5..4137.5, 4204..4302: 1.03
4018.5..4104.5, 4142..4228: 1.07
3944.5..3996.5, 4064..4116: 1.43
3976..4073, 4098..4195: 1.12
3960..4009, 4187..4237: 1.42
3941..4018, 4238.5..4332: 1.33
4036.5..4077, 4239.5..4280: 1.10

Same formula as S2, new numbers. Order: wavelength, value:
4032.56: 0.5264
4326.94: 0.4569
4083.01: 0.6517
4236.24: 0.5437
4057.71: 0.5907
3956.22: 0.4956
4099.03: 0.5461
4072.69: 0.4726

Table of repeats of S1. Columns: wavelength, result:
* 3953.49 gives 0.4158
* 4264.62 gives 0.622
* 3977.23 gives 0.4353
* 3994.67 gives 0.6201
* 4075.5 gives 0.5873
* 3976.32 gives 0.4178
